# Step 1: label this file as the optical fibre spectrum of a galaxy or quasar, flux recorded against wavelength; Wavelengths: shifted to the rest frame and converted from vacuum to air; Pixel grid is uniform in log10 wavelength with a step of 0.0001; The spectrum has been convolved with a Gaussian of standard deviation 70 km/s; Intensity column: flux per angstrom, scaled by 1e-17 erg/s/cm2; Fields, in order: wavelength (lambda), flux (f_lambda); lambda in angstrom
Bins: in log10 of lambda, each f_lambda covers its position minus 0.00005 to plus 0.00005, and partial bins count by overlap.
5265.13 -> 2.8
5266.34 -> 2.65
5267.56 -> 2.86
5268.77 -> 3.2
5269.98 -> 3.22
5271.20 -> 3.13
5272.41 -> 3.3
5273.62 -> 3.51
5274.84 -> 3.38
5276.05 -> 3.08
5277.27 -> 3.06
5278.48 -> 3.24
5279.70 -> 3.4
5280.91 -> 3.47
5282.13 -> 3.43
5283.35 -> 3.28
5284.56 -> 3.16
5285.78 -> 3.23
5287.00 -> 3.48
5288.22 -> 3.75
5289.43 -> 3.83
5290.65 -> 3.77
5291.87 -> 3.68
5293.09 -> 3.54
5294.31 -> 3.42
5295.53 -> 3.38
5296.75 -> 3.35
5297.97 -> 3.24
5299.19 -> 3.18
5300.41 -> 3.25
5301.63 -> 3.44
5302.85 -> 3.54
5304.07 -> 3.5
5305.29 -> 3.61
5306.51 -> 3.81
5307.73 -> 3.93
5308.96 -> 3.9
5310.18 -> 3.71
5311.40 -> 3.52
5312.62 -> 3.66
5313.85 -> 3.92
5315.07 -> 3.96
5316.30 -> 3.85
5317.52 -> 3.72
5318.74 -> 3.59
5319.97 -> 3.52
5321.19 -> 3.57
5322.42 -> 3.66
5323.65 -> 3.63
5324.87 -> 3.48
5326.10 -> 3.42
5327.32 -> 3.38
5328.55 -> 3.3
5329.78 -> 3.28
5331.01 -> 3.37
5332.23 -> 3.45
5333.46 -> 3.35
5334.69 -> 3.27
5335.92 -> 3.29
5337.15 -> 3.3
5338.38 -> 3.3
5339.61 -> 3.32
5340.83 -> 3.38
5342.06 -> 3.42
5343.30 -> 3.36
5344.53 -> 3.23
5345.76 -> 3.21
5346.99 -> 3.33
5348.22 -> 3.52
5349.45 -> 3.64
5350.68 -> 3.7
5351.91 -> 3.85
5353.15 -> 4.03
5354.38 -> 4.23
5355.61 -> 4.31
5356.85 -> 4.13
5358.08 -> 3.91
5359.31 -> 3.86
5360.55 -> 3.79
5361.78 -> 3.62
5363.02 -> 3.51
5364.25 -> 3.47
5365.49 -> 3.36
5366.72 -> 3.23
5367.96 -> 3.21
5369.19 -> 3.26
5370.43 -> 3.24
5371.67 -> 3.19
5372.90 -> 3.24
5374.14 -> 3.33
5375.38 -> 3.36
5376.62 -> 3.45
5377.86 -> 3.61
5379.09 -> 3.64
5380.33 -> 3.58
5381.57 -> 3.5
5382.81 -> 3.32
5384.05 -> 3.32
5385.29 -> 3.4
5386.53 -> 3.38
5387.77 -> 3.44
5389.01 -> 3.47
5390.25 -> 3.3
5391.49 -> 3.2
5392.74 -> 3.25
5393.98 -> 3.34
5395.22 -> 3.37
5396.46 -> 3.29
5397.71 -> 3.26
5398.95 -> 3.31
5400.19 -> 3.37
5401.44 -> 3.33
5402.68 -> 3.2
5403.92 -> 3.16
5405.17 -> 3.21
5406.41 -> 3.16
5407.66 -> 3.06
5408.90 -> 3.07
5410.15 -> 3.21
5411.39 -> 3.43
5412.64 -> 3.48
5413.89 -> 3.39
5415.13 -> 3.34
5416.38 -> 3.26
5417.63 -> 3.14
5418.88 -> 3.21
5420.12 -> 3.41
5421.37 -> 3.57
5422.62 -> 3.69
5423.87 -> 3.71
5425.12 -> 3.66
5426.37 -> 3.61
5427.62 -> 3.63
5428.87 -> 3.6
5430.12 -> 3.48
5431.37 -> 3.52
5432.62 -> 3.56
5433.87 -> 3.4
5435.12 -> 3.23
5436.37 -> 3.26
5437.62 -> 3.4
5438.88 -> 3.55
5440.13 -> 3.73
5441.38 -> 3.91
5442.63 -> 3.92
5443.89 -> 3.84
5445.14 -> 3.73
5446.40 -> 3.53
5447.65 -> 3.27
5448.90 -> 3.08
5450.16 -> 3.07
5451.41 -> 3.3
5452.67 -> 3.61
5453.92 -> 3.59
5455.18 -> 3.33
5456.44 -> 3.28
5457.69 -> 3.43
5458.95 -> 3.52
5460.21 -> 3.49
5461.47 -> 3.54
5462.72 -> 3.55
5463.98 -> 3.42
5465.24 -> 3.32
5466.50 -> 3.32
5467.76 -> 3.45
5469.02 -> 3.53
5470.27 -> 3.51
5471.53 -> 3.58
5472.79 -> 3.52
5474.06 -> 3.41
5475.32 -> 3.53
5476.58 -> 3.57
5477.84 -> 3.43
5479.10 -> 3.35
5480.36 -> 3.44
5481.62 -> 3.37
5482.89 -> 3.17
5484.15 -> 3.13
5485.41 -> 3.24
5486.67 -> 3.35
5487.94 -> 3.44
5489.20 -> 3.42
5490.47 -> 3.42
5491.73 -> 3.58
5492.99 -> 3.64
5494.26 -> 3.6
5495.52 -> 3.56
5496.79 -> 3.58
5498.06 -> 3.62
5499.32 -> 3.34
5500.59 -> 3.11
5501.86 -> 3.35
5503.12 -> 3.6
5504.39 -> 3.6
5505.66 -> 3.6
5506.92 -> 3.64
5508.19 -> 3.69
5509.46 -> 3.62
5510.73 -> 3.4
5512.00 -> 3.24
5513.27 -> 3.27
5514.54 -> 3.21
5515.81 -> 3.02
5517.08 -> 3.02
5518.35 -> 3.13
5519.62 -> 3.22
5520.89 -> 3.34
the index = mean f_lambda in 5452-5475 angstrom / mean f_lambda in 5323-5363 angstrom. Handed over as 0.98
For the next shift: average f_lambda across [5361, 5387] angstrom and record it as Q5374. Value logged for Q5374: 3.39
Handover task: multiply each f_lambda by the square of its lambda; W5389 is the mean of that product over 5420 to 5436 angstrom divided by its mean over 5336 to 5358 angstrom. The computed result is 1.0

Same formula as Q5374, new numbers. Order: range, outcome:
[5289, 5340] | 3.53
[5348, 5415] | 3.45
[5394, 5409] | 3.24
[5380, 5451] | 3.4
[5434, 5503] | 3.45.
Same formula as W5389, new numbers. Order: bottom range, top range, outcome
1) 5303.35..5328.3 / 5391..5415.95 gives 0.92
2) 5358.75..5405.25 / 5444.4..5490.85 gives 1.04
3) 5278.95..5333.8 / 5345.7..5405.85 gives 1.01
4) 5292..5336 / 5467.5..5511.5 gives 1.05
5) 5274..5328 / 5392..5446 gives 1.02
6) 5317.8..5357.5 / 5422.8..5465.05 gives 1.03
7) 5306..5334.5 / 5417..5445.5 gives 1.03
